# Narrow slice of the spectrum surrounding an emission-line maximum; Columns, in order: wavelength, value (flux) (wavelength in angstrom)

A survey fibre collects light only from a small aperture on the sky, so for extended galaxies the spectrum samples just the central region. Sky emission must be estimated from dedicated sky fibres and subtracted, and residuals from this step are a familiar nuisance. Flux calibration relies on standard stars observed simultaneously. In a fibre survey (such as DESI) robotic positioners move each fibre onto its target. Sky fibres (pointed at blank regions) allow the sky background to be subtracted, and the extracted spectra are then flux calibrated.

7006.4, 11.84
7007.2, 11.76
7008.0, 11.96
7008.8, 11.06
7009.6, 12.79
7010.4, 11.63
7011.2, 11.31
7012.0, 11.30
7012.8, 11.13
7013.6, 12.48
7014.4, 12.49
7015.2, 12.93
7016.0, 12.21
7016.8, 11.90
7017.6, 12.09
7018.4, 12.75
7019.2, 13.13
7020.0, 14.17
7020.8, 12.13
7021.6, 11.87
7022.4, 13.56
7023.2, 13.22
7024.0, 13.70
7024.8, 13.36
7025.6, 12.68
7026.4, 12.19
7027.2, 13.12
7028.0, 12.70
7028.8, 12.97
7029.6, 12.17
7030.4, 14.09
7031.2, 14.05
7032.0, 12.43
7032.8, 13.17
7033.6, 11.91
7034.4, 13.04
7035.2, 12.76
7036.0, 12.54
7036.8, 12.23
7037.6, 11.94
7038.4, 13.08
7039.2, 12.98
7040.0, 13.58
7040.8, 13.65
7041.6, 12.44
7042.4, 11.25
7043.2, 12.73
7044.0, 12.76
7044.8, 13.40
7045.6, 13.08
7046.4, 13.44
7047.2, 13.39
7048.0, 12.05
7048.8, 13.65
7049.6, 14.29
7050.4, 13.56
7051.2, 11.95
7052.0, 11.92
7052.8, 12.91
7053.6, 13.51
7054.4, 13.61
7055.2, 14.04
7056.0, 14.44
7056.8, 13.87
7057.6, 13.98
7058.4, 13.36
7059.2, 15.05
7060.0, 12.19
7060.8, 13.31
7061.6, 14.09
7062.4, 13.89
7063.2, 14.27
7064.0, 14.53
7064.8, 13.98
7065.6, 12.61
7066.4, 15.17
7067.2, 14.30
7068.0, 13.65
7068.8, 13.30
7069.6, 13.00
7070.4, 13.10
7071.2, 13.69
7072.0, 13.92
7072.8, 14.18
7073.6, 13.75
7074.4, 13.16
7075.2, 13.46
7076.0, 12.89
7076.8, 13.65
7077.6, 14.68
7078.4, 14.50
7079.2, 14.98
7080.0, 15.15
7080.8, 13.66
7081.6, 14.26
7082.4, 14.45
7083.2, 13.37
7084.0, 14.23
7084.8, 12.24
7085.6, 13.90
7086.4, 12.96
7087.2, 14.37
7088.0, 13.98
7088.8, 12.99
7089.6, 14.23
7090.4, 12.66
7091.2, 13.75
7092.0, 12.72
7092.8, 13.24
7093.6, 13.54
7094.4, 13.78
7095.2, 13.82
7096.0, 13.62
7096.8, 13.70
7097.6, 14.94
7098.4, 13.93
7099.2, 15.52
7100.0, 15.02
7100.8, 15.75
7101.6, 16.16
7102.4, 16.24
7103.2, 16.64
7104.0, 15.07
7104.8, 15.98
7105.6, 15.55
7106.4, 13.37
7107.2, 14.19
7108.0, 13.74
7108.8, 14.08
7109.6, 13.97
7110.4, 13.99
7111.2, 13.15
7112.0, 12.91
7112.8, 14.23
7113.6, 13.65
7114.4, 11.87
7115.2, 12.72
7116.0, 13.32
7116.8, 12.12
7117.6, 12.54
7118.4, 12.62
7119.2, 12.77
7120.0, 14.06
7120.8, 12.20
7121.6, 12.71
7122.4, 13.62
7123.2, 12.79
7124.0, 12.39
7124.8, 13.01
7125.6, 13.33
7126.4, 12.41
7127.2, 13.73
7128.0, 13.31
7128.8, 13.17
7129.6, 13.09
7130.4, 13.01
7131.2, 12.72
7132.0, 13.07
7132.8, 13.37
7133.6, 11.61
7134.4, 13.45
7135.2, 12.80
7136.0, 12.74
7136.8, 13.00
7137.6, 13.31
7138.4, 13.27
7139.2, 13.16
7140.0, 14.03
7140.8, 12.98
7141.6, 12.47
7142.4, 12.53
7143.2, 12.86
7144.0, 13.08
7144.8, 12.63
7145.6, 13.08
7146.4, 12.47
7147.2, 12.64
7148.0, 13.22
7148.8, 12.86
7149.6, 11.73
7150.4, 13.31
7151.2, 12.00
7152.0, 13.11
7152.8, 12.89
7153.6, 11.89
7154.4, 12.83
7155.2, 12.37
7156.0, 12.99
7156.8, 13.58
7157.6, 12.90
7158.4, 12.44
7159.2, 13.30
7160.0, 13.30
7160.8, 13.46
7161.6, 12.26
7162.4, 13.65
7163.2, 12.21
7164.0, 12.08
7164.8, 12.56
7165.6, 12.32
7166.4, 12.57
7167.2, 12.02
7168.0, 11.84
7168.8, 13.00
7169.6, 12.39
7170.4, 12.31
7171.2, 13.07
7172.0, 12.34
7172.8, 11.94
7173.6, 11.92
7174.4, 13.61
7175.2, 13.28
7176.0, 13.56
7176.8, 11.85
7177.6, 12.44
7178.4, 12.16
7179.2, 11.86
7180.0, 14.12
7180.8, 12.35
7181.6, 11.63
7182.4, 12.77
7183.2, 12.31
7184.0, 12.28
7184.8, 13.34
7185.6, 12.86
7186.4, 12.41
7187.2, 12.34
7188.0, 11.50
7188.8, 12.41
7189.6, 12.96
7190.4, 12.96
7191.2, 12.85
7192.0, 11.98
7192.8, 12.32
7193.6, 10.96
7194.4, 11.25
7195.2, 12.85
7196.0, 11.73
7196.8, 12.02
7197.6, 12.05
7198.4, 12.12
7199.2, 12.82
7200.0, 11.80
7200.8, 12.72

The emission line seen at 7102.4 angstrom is [N II] 6583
